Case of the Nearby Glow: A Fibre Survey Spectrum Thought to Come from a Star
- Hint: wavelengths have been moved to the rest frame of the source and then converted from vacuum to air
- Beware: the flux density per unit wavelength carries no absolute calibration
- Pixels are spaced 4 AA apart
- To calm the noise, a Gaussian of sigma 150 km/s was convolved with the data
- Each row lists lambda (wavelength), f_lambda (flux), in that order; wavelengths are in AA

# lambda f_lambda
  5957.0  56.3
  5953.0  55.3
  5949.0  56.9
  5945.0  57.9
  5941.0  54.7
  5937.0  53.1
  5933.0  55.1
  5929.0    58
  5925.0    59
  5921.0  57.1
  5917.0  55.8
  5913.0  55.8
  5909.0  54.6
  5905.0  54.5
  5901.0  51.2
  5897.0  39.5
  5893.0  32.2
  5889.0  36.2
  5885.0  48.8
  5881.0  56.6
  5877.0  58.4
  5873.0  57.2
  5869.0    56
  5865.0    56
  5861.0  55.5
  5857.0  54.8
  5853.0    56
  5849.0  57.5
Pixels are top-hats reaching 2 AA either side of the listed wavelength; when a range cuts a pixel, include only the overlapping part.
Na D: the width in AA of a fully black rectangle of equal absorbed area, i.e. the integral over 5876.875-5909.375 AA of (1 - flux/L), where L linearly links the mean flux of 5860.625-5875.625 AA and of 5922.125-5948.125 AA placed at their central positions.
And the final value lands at 5.4 AA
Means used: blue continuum 56.3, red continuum 56.4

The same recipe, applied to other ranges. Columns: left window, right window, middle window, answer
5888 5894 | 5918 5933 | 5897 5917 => -3.5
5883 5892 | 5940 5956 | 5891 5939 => -3.9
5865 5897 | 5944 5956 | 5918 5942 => -0.8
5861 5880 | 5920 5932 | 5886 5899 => 4.6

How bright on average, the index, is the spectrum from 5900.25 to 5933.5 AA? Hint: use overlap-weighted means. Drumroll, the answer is 55.9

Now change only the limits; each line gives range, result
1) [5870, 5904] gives 48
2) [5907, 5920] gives 55.5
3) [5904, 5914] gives 54.9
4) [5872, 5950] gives 52.5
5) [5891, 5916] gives 48.3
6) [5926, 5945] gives 55.7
